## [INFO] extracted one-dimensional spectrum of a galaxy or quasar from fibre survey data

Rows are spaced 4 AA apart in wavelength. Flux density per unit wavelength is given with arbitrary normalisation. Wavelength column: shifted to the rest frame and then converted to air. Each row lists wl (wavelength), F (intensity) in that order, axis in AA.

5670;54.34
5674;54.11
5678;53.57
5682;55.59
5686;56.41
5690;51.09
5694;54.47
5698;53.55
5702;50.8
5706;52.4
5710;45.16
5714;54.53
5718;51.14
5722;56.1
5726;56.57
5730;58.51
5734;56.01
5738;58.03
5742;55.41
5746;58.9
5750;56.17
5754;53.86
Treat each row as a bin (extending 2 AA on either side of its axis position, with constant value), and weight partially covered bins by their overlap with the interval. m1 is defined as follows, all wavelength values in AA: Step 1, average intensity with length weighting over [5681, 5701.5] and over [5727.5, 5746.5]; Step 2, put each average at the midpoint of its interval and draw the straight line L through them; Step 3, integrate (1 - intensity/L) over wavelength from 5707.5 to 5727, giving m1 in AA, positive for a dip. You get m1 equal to 1.16 AA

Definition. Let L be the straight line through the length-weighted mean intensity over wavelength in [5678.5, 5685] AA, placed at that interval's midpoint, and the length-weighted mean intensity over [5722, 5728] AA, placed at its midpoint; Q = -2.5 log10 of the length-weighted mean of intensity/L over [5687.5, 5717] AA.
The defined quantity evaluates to 0.08 mag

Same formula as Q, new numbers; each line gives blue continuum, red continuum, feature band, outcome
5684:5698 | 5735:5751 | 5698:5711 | 0.09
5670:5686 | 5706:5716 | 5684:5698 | -0.02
